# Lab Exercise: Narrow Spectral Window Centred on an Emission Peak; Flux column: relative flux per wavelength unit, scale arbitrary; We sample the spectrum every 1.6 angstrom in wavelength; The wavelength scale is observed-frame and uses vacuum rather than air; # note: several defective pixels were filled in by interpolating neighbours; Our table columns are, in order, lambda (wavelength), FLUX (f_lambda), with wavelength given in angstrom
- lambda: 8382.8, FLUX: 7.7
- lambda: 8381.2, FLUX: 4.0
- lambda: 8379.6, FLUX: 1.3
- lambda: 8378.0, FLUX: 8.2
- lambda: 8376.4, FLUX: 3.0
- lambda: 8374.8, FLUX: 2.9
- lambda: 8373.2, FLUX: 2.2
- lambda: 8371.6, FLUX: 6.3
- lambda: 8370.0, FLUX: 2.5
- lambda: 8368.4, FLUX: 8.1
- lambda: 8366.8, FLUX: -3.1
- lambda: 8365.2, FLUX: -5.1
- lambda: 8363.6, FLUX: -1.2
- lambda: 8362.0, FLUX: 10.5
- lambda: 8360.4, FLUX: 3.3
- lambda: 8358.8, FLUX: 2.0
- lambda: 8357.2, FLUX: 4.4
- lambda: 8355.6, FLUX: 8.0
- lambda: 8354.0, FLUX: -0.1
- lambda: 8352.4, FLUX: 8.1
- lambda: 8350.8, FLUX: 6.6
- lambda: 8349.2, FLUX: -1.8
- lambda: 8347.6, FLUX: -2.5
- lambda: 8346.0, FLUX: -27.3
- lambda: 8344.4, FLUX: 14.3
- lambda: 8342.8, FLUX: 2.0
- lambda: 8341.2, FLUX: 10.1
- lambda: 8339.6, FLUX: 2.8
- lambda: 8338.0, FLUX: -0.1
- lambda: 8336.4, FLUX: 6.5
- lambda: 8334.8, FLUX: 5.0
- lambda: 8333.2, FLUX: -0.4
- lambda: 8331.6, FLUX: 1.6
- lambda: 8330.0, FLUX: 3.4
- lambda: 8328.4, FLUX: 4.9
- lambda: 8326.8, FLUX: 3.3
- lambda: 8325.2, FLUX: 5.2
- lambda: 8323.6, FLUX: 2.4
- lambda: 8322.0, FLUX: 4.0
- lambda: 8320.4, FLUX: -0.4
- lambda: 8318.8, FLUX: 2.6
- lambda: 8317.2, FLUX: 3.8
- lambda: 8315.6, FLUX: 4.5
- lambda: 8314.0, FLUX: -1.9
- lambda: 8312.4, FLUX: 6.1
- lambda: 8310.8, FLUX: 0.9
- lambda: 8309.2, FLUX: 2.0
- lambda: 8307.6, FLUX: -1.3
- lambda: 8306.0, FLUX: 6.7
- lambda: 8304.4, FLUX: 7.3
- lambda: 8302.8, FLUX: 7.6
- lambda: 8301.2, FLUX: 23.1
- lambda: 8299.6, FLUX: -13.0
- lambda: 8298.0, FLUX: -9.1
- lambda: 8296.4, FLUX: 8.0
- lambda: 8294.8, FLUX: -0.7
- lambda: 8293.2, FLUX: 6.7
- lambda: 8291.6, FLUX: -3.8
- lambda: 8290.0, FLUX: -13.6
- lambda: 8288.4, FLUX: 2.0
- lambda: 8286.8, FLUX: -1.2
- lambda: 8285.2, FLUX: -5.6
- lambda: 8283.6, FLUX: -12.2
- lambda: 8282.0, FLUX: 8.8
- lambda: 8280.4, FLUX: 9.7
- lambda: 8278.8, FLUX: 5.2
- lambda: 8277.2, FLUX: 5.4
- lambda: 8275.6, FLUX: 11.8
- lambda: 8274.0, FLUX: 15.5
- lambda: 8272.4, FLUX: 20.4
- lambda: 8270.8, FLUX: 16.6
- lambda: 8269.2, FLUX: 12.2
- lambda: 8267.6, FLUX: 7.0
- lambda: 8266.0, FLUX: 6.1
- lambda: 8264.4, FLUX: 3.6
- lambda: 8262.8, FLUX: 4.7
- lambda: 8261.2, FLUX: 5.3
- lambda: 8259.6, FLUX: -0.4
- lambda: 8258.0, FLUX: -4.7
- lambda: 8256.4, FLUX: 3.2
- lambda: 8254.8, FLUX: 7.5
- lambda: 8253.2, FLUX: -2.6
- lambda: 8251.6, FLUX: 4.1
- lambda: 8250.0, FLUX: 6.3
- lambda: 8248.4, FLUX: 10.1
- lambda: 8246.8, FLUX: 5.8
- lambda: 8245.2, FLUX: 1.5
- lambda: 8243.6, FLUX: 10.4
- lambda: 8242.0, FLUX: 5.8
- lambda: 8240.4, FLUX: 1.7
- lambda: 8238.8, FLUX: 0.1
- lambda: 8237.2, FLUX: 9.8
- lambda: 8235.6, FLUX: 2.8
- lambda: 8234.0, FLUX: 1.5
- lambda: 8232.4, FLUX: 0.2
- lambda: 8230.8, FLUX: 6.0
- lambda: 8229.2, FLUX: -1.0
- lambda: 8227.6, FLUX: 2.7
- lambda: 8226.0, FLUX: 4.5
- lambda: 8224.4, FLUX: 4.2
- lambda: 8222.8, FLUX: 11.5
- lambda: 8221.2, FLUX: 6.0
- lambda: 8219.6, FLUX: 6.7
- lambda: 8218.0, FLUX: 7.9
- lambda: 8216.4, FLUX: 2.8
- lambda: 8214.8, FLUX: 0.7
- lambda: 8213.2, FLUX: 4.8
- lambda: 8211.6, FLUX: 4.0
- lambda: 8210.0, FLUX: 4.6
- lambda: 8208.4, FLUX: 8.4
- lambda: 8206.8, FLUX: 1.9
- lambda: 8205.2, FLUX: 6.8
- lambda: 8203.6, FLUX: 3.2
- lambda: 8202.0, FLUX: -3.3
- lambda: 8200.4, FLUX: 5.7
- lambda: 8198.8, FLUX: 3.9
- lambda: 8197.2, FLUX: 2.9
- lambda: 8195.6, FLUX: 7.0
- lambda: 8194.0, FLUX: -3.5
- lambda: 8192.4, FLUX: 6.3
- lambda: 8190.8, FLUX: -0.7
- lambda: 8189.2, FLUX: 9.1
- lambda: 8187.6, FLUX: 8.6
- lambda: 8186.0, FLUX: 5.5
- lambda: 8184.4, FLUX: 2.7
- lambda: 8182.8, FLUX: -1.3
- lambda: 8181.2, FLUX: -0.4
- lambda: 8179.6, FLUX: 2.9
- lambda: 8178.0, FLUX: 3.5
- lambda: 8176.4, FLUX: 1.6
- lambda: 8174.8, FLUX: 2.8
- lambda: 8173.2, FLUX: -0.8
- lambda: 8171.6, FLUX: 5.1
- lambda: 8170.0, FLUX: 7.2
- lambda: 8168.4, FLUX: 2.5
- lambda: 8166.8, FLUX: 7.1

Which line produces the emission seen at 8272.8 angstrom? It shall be H-gamma 4340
